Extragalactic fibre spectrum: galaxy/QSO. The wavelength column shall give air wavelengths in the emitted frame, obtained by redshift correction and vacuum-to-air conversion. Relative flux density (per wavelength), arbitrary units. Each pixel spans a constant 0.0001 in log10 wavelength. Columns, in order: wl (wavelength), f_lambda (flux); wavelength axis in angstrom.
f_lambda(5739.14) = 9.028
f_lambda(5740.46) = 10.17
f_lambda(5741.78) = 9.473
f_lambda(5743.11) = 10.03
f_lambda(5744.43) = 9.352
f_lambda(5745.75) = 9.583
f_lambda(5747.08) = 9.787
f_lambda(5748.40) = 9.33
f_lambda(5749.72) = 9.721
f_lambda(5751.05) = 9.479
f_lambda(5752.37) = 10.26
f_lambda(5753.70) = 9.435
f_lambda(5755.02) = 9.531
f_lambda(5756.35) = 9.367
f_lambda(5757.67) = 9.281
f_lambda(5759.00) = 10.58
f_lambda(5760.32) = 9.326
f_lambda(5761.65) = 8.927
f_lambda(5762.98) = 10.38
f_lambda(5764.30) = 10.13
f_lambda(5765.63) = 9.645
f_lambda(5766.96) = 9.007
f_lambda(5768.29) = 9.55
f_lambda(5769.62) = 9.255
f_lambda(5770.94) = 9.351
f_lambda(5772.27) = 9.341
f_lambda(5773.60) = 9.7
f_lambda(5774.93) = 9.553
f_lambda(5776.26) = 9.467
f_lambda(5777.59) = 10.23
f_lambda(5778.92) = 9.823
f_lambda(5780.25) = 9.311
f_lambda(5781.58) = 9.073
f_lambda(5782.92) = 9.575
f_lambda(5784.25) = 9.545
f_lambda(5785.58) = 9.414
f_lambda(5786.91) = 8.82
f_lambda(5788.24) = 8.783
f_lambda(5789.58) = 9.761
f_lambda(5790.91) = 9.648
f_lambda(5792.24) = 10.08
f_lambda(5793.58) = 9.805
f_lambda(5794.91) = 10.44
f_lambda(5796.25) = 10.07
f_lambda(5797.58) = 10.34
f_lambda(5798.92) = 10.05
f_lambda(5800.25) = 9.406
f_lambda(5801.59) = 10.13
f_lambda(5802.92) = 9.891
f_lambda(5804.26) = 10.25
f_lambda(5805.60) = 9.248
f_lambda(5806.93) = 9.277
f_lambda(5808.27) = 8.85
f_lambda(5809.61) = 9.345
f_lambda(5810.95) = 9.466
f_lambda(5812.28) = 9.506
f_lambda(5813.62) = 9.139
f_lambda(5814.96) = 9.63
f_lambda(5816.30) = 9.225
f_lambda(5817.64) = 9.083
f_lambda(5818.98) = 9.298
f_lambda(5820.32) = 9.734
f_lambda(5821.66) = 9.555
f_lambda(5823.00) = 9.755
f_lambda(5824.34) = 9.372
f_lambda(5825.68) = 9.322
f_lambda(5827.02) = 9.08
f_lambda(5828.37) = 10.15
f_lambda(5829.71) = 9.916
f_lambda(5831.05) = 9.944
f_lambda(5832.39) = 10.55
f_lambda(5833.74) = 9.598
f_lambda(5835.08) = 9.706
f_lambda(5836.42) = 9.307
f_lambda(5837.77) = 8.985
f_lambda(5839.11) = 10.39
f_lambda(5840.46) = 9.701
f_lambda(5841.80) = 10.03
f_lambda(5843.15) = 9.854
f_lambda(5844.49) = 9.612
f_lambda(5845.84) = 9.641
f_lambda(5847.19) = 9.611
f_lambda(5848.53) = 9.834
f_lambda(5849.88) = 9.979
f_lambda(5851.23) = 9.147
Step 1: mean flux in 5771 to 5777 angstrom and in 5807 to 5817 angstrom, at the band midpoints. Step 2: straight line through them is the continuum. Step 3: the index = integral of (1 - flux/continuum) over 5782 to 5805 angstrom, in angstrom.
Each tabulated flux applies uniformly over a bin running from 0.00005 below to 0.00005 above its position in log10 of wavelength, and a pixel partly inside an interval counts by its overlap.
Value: -0.9 angstrom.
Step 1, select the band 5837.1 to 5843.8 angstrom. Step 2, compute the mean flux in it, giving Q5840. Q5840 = 9.79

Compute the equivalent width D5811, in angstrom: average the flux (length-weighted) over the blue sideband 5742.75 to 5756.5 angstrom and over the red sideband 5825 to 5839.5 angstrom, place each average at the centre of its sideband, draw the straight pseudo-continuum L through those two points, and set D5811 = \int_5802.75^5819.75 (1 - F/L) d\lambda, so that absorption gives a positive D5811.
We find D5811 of 0.5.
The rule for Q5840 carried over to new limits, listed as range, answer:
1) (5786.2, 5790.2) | 9.11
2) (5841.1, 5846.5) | 9.79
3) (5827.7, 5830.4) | 10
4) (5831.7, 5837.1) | 9.79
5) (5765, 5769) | 9.38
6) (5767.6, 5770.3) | 9.42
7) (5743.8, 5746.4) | 9.48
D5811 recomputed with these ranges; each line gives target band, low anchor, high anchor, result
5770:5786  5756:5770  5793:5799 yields 0.52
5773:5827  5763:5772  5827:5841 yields 0.54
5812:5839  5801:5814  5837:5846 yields 0.21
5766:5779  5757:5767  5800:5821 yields 0.18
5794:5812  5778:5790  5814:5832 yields -0.57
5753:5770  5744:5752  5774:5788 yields -0.08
